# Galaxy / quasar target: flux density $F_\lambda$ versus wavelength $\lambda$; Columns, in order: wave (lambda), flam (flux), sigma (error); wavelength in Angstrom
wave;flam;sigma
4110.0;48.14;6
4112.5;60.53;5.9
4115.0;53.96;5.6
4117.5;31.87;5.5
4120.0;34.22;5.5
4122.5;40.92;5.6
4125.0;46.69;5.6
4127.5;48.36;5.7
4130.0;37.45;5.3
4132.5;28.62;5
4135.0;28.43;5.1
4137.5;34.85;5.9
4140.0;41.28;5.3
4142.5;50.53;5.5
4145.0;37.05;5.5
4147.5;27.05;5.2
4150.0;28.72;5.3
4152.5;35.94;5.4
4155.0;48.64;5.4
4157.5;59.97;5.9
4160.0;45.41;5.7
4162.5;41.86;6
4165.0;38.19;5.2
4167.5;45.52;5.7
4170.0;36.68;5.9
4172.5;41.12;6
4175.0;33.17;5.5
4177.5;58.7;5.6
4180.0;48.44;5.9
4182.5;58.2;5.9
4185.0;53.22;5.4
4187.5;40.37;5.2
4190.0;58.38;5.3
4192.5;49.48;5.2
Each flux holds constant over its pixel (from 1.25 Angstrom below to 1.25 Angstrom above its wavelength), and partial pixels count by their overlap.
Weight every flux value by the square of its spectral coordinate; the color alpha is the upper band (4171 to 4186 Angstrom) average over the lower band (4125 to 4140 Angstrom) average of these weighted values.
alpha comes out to 1.3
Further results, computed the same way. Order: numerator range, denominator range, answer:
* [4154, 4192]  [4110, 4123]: 1.08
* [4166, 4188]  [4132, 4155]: 1.32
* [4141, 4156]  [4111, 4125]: 0.86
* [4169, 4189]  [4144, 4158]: 1.22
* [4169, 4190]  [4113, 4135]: 1.20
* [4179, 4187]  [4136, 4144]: 1.28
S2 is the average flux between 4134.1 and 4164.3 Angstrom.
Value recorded 40.1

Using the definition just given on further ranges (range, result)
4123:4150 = 37.7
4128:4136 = 33.2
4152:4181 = 44.7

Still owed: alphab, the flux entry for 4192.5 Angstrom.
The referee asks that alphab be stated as 49.48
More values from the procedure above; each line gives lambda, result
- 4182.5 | 58.2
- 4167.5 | 45.52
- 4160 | 45.41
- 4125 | 46.69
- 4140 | 41.28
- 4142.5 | 50.53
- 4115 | 53.96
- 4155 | 48.64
